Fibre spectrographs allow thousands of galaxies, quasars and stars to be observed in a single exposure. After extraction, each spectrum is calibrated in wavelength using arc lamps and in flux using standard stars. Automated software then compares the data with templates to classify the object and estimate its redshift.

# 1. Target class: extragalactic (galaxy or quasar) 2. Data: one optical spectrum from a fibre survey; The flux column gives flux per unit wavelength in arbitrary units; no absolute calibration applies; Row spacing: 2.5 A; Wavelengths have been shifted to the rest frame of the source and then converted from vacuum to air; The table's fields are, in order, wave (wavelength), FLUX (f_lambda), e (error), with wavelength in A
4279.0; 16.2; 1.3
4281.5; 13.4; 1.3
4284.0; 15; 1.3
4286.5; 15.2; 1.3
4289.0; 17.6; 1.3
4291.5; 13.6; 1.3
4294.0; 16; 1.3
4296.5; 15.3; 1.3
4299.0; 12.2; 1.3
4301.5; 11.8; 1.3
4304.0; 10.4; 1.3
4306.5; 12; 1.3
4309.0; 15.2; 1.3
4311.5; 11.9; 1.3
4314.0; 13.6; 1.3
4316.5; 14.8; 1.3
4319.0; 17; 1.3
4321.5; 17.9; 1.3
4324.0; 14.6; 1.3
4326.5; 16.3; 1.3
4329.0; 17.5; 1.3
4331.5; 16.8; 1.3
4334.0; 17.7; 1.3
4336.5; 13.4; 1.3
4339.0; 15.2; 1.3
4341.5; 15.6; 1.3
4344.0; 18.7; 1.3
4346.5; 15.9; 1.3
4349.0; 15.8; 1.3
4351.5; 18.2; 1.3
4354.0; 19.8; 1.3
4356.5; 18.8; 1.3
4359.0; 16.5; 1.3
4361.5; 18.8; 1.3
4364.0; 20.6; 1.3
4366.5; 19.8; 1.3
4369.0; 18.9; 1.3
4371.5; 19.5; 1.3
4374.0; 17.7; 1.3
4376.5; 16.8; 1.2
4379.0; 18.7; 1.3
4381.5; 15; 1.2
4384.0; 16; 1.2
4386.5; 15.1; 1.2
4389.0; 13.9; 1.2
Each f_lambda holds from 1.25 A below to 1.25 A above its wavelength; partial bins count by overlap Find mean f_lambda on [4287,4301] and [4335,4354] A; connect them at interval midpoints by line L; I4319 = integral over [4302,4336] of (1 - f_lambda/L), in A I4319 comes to 1.4 A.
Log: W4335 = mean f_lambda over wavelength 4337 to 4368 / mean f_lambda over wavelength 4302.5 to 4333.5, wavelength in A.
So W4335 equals 1.19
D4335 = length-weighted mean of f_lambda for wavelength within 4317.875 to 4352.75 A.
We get 16.5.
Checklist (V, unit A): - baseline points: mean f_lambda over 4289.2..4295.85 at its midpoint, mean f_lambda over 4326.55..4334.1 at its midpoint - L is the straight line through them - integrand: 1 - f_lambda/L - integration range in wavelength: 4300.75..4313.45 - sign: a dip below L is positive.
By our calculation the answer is 2.9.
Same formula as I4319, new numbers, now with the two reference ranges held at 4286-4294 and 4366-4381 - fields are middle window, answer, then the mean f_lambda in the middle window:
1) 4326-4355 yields 0.9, 16.7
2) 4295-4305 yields 2.1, 12.6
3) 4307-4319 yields 1.7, 14.1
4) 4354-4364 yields -0.4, 18.6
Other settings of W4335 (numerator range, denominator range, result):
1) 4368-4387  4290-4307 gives 1.31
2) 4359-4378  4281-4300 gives 1.26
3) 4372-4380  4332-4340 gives 1.15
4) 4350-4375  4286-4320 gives 1.35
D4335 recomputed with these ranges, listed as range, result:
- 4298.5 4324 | 13.8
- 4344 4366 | 18.1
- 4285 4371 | 16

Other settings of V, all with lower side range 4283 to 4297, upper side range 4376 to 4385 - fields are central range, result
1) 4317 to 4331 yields -0.6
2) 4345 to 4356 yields -0.9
